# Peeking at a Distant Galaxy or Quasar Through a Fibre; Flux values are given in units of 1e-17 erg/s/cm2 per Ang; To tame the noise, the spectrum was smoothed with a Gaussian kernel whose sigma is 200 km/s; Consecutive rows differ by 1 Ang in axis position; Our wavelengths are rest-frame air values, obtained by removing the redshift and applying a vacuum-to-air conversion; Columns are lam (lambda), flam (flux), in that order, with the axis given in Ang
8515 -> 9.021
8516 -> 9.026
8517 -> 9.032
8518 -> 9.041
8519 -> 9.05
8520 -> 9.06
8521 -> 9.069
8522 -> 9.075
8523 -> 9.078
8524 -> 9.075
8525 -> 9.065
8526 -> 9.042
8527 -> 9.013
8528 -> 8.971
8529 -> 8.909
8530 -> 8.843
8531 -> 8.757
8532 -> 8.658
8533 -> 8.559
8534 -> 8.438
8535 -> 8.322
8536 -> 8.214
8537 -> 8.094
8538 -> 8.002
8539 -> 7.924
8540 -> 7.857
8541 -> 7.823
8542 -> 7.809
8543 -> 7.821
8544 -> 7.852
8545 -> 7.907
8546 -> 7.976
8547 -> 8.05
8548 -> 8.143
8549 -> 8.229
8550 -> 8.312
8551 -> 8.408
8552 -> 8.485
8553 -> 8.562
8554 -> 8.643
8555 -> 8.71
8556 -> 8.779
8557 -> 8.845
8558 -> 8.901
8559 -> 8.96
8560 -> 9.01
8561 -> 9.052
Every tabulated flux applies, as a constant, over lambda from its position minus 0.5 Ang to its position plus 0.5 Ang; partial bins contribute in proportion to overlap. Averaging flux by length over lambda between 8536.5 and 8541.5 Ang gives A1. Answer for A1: 7.94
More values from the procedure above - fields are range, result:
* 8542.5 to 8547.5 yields 7.92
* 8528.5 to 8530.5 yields 8.88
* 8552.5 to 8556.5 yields 8.67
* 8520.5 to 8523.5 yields 9.07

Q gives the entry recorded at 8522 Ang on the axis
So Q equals 9.075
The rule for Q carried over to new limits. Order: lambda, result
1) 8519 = 9.05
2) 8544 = 7.852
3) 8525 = 9.065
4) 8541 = 7.823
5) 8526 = 9.042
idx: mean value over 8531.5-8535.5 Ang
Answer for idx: 8.49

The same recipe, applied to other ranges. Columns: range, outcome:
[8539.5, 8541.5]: 7.84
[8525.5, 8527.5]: 9.03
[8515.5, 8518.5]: 9.03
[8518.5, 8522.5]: 9.06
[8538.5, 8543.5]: 7.85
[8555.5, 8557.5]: 8.81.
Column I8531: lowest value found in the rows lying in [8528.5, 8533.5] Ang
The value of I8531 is 8.559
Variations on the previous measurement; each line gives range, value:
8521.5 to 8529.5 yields 8.909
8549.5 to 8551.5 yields 8.312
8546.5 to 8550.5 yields 8.05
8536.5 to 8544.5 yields 7.809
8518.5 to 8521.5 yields 9.05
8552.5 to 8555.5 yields 8.562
